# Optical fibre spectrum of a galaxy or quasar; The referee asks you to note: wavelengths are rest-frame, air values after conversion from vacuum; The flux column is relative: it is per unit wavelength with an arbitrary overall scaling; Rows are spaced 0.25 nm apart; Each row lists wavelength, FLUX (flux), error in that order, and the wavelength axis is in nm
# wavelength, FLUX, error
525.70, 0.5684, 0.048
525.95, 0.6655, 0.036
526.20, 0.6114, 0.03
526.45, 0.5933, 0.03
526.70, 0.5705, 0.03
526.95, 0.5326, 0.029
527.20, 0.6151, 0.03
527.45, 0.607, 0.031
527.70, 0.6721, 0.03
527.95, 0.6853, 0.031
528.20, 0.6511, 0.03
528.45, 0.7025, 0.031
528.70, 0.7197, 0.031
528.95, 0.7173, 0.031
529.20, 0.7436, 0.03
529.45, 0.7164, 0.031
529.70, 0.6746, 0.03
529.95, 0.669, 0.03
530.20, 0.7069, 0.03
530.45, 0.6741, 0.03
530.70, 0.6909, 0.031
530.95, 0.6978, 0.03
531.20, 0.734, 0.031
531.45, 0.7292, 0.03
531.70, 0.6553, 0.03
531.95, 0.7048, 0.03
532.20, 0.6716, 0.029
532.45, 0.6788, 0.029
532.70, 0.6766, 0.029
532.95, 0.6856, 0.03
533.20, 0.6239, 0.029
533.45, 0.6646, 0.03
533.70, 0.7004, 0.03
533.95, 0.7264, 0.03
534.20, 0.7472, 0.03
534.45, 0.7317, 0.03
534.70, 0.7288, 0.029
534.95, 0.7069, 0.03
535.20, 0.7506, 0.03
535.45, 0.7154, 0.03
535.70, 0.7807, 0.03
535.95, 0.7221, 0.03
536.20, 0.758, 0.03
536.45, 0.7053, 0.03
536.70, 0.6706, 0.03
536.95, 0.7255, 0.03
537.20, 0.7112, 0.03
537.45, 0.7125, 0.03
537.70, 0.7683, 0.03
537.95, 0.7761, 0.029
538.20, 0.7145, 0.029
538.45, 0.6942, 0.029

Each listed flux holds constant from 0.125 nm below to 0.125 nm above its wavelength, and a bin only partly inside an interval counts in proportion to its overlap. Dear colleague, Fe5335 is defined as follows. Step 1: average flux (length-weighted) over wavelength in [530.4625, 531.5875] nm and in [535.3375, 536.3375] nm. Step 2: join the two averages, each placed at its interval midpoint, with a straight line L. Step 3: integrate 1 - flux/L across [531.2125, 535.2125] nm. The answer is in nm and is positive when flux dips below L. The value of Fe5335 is 0.14 nm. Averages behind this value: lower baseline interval 0.708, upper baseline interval 0.744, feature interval 0.698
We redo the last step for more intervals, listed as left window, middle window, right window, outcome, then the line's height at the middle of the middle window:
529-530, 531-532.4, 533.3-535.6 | 0.03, 0.711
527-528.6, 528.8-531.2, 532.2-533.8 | -0.15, 0.659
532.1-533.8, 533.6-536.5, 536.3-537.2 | -0.18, 0.689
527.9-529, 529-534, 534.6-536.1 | 0.15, 0.712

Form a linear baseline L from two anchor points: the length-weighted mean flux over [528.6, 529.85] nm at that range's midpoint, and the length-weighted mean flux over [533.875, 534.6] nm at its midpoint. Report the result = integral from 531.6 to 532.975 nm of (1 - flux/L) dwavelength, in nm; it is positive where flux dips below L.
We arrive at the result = 0.09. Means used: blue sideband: 0.713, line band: 0.679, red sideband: 0.735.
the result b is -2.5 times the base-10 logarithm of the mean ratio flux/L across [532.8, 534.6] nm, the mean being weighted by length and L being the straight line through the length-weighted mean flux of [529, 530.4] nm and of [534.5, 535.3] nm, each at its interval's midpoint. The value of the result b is 0.04 mag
